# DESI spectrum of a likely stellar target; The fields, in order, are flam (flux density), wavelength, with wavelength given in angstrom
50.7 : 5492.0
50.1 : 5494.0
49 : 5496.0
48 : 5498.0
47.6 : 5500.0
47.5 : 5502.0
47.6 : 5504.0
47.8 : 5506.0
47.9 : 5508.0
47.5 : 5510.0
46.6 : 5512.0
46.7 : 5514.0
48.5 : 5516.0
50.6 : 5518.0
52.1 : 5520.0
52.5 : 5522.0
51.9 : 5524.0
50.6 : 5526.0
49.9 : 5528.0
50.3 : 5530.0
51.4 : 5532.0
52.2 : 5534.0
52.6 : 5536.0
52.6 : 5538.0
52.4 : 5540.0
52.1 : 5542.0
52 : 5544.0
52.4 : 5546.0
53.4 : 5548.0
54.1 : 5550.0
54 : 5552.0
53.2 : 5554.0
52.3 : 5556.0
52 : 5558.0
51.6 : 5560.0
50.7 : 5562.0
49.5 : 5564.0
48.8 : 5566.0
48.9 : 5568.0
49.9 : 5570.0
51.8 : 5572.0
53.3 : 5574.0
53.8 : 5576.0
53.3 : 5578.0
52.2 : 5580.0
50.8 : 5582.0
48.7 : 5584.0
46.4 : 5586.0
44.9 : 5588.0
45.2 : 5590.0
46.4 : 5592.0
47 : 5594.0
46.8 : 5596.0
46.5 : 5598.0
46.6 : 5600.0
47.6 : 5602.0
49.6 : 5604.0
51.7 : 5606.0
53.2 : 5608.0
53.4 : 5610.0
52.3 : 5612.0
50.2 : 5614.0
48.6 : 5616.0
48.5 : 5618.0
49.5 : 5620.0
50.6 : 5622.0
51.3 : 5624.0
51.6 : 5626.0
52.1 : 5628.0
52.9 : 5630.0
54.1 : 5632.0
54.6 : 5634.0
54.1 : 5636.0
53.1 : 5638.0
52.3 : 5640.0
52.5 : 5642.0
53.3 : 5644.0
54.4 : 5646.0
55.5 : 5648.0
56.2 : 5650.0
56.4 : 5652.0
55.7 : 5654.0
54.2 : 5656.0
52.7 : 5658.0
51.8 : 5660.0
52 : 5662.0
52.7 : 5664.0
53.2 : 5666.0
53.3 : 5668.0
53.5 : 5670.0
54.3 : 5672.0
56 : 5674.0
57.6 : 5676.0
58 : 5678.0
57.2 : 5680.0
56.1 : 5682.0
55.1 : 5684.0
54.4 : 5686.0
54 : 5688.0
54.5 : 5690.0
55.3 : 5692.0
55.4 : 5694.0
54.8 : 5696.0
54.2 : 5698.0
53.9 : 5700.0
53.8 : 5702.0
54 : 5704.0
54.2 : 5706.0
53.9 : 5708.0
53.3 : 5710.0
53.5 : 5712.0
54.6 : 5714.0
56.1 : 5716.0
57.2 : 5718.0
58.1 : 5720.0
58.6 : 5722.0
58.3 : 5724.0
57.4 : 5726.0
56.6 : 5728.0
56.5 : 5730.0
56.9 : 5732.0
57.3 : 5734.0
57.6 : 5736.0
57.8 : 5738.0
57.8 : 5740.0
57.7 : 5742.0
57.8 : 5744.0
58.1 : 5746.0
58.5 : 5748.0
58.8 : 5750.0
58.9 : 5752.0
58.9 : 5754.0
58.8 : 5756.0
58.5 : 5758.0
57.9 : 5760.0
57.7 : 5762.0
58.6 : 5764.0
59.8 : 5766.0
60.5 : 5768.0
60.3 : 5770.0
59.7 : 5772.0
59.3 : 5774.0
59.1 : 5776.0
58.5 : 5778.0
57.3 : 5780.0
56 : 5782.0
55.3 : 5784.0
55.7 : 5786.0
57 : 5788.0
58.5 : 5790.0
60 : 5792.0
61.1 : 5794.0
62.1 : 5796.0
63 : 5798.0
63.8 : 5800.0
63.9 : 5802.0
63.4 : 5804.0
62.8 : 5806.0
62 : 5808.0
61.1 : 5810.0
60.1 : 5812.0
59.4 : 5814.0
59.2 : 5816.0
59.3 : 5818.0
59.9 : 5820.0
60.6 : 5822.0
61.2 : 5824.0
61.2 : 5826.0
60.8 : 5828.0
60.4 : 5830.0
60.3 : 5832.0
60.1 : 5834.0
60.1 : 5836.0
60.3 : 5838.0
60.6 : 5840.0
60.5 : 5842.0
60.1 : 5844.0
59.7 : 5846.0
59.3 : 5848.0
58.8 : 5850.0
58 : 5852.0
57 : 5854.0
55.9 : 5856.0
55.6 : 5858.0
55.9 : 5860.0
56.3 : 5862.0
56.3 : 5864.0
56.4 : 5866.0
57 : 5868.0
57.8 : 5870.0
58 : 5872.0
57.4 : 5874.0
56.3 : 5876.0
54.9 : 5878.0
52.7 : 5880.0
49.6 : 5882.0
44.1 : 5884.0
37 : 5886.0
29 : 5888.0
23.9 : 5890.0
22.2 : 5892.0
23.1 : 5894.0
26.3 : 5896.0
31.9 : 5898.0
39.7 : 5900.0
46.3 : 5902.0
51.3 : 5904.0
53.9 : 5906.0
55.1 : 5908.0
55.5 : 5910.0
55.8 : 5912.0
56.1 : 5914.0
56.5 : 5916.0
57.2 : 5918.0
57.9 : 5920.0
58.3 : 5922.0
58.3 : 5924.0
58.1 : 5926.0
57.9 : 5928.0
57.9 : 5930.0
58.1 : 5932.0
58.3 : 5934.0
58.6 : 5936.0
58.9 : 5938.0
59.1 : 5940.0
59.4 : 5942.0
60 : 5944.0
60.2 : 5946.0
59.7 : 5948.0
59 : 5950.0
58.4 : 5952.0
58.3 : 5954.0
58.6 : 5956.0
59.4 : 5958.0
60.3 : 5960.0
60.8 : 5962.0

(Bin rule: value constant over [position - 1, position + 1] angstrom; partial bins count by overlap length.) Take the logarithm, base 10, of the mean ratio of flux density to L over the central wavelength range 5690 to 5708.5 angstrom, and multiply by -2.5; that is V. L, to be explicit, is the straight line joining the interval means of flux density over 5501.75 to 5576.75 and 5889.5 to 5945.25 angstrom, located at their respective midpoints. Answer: -0.073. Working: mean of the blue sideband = 50.9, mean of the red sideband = 50.8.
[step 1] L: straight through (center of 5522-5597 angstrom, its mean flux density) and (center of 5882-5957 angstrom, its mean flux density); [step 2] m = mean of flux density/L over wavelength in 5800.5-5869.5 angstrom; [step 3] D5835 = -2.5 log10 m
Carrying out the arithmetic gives -0.17 mag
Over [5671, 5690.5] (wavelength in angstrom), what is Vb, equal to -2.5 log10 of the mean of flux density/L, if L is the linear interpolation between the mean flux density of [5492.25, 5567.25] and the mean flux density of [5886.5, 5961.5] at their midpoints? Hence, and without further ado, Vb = -0.10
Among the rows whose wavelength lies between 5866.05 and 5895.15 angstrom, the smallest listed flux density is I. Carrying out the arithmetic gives 22.2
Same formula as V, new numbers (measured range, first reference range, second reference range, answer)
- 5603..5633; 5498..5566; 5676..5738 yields 0.04 mag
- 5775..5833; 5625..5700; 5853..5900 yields -0.22 mag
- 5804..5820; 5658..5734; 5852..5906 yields -0.21 mag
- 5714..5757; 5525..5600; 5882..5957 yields -0.14 mag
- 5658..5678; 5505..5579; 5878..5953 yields -0.06 mag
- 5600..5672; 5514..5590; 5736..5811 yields 0.04 mag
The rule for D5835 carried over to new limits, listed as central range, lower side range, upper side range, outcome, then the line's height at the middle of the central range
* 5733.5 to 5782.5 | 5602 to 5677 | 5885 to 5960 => -0.12 mag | 52.2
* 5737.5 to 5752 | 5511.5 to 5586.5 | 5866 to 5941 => -0.15 mag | 50.6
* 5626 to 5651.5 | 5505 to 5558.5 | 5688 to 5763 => 0.01 mag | 54.1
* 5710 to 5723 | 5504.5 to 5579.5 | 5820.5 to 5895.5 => -0.08 mag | 52.3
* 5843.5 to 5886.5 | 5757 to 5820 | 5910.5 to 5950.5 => 0.07 mag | 58.9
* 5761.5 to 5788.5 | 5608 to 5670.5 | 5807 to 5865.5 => -0.02 mag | 57.3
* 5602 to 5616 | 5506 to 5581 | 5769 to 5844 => 0.05 mag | 53.4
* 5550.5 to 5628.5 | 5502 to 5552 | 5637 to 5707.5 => 0.05 mag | 52.3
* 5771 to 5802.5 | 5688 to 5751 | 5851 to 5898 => -0.13 mag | 52.4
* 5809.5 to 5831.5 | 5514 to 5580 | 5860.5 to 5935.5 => -0.20 mag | 50.3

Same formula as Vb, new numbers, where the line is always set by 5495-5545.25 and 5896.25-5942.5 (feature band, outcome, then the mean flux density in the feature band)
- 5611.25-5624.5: 0.020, 50.1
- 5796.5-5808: -0.191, 63.2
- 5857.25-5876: -0.060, 56.7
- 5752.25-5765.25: -0.116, 58.5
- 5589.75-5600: 0.095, 46.5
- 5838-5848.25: -0.128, 60.1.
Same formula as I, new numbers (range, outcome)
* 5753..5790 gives 55.3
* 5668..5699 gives 53.3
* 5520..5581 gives 48.8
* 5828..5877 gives 55.6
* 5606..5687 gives 48.5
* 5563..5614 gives 44.9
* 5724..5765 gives 56.5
